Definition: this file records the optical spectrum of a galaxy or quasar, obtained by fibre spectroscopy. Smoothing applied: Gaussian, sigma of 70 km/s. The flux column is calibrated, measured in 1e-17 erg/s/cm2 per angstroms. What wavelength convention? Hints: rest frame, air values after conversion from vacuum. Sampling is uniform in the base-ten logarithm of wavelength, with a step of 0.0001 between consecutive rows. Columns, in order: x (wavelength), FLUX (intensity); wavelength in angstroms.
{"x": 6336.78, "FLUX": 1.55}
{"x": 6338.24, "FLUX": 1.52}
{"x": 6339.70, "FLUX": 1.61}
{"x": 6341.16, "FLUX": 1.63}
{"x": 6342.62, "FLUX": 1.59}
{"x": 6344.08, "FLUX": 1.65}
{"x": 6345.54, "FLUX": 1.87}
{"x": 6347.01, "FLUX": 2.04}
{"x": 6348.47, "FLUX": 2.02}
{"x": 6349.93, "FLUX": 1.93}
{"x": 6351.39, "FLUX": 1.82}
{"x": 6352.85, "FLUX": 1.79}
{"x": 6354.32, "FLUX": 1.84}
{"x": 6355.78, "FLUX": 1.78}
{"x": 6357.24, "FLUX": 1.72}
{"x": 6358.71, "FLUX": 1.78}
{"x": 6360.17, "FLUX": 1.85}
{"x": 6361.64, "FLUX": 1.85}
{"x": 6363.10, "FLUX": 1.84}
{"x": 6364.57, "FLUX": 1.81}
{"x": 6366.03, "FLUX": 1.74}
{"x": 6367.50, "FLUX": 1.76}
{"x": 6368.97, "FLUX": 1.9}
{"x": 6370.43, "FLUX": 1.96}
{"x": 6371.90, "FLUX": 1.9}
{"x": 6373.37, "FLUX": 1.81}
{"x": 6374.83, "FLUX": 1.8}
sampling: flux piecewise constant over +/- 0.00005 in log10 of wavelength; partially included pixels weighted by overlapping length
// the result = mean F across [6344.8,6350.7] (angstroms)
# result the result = 1.96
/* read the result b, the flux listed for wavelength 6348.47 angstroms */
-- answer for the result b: 2.02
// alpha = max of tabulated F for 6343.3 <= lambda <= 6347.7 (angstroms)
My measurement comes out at 2.04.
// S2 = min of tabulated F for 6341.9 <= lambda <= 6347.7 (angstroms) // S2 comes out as 1.59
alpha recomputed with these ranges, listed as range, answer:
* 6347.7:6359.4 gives 2.02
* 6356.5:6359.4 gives 1.78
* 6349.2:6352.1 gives 1.93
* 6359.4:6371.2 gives 1.96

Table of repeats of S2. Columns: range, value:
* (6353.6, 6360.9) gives 1.72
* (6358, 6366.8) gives 1.74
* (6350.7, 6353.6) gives 1.79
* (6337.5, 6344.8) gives 1.52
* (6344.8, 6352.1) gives 1.82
